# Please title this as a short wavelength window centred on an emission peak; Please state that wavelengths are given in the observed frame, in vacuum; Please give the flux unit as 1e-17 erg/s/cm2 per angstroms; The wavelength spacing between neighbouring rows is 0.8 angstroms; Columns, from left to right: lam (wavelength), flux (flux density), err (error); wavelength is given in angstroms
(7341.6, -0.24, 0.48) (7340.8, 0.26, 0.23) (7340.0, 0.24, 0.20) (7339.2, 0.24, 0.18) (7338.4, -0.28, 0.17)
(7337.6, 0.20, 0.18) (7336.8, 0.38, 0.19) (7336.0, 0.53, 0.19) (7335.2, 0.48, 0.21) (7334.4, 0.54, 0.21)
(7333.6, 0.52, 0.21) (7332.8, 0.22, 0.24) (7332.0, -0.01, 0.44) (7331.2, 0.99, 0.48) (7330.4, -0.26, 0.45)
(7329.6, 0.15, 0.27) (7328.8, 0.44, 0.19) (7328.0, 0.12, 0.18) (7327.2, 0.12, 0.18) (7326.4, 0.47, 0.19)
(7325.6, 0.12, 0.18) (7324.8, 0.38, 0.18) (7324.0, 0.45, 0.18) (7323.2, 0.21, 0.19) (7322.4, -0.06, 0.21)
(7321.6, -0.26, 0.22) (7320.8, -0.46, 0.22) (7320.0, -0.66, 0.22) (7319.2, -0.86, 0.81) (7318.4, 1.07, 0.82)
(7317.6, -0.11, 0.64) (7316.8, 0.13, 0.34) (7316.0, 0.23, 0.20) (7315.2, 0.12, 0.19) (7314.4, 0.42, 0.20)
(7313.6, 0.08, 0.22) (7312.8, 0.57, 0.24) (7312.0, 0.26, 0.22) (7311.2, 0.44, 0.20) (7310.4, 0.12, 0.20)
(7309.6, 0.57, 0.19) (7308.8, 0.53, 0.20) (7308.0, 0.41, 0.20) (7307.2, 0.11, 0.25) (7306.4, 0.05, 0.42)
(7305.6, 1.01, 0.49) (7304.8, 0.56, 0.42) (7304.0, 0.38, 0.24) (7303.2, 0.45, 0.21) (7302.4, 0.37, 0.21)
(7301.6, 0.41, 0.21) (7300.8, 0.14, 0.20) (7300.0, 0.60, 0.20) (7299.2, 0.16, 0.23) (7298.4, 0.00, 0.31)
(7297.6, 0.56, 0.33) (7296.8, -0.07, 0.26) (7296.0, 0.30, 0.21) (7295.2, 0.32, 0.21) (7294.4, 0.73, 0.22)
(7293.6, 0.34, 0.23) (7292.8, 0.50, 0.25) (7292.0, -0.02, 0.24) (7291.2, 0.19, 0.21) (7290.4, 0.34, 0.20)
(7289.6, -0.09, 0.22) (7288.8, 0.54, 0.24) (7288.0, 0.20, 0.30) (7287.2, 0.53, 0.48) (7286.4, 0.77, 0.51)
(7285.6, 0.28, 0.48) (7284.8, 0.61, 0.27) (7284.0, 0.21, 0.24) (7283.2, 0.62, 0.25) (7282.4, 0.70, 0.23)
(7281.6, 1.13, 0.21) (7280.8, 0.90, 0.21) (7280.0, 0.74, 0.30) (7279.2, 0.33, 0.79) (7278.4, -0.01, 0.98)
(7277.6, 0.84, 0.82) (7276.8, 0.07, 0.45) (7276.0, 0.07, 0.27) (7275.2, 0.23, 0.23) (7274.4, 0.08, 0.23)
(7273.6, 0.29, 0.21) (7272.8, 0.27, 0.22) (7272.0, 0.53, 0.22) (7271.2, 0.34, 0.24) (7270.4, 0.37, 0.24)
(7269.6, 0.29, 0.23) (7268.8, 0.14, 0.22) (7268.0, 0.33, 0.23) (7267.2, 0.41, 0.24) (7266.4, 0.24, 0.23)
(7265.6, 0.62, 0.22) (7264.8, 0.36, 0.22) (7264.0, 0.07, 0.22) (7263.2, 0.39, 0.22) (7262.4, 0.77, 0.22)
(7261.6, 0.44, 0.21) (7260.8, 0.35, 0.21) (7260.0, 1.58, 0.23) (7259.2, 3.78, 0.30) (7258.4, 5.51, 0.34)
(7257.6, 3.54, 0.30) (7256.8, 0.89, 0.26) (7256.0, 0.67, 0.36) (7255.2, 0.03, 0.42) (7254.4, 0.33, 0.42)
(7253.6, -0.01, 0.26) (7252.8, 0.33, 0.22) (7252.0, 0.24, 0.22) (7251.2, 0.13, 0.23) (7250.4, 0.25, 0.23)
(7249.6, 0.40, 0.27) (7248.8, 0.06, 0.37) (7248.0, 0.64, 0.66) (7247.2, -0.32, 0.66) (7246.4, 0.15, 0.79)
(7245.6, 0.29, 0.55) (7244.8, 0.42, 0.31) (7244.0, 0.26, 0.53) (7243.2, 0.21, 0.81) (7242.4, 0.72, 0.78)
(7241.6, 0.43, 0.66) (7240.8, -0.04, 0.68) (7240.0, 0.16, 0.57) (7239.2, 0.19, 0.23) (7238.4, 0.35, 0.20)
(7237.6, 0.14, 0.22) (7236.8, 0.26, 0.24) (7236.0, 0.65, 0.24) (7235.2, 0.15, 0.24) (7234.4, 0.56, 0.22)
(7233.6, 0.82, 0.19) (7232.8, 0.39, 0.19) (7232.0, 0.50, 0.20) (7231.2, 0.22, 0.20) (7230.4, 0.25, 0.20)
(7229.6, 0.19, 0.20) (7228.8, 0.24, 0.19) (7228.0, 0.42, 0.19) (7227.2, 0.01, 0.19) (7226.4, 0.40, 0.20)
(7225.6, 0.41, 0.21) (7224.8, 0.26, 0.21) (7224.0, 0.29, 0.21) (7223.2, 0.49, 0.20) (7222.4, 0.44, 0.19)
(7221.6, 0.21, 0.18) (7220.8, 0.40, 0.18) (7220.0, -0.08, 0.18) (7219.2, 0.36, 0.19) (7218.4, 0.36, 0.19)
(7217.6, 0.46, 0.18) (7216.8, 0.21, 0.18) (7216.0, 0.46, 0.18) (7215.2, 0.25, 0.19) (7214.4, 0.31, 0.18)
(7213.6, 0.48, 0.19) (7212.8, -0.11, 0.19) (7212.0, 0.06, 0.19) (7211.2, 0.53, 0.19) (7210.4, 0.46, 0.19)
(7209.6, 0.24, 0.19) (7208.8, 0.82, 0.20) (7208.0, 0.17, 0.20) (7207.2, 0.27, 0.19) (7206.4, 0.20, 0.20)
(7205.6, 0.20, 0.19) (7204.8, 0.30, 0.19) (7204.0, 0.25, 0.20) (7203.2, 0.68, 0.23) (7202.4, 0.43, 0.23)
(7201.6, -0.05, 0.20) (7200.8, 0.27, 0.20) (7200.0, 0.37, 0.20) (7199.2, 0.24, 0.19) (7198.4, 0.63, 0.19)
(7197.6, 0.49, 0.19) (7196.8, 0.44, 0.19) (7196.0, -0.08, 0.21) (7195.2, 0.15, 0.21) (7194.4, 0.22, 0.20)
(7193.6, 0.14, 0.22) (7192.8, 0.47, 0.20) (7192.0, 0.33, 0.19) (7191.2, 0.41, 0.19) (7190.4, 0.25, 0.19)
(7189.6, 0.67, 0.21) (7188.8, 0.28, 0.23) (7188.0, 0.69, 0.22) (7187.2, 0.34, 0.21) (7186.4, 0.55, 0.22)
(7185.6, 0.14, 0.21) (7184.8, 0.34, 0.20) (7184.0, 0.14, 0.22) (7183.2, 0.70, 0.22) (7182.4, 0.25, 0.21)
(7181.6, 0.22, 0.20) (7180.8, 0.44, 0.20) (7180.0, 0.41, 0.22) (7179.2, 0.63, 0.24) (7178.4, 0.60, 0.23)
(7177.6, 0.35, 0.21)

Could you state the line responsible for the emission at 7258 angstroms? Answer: Halpha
